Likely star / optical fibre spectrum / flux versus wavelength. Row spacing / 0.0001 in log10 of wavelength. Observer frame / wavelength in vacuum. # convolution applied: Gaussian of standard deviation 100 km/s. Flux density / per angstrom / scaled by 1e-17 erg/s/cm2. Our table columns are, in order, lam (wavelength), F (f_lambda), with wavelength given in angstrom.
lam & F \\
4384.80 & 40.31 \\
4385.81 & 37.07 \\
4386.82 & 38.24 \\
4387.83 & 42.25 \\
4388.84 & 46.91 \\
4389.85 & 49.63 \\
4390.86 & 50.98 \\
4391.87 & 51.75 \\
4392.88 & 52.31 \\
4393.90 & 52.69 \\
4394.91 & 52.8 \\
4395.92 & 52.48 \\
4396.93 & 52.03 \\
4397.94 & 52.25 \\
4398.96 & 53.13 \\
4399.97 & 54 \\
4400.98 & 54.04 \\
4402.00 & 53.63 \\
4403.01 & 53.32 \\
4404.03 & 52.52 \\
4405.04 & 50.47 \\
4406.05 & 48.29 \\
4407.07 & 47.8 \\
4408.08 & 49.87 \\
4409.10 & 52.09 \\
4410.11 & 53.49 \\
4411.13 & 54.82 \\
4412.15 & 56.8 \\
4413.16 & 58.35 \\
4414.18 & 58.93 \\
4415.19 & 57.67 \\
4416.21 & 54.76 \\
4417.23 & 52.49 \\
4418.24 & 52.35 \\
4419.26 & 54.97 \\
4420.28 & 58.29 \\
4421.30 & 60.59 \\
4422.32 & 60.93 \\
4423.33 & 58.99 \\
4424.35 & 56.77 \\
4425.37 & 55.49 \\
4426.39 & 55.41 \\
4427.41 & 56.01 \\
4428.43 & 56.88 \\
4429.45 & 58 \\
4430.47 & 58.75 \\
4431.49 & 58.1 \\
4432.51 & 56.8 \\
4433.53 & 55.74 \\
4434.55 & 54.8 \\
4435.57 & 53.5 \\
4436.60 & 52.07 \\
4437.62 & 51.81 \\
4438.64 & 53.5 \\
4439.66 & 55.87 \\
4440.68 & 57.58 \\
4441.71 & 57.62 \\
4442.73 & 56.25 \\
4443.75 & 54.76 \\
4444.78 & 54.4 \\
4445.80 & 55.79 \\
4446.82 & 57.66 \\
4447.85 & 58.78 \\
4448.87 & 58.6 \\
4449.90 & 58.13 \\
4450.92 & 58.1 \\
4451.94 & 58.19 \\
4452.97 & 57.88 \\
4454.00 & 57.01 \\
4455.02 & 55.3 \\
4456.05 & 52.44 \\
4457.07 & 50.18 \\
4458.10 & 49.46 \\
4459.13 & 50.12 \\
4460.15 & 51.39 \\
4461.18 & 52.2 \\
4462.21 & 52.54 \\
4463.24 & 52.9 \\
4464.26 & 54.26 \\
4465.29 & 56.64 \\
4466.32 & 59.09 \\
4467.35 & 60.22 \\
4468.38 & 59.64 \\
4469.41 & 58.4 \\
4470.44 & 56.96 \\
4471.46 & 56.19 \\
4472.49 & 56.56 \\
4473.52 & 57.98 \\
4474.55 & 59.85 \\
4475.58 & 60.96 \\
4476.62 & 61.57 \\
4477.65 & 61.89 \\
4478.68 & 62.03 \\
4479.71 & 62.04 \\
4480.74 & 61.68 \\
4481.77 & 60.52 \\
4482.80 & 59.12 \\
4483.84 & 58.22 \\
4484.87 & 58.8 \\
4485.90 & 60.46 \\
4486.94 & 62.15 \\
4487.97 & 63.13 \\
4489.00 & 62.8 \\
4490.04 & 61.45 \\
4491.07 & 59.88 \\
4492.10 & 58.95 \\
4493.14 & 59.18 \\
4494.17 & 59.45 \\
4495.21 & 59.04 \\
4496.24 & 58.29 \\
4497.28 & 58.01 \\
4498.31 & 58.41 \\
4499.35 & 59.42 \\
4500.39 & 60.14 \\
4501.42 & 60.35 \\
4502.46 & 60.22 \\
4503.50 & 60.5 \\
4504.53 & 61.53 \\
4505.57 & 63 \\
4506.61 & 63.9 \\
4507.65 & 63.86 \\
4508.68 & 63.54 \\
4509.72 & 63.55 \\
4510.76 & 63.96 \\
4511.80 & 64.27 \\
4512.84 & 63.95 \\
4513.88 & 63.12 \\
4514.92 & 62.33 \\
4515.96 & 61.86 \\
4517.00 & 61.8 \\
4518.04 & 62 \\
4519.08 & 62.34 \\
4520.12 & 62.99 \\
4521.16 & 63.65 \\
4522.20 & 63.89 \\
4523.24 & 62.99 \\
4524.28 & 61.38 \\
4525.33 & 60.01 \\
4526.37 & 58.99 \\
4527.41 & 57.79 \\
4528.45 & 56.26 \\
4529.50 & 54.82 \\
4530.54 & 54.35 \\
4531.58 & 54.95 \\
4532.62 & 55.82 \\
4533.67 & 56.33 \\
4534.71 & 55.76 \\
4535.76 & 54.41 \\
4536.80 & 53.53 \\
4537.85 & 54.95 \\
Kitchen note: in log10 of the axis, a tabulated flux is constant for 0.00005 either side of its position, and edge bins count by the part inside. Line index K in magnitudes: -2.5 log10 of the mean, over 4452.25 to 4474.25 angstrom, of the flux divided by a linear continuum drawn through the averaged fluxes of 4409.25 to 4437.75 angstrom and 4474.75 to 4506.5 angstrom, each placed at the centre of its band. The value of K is 0.07 mag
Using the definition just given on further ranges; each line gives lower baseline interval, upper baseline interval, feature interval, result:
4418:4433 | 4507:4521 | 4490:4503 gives 0.05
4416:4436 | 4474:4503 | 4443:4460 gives 0.05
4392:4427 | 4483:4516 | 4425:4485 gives 0.02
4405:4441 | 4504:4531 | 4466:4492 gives -0.02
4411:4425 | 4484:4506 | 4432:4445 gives 0.06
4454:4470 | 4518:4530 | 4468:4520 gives -0.06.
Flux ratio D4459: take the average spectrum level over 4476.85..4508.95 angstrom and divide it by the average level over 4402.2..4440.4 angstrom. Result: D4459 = 1.10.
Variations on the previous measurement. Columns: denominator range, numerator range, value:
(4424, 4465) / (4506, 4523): 1.14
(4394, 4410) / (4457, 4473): 1.06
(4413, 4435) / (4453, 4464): 0.93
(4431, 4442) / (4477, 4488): 1.10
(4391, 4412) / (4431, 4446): 1.06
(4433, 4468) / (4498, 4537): 1.09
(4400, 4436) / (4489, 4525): 1.12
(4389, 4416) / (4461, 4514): 1.13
